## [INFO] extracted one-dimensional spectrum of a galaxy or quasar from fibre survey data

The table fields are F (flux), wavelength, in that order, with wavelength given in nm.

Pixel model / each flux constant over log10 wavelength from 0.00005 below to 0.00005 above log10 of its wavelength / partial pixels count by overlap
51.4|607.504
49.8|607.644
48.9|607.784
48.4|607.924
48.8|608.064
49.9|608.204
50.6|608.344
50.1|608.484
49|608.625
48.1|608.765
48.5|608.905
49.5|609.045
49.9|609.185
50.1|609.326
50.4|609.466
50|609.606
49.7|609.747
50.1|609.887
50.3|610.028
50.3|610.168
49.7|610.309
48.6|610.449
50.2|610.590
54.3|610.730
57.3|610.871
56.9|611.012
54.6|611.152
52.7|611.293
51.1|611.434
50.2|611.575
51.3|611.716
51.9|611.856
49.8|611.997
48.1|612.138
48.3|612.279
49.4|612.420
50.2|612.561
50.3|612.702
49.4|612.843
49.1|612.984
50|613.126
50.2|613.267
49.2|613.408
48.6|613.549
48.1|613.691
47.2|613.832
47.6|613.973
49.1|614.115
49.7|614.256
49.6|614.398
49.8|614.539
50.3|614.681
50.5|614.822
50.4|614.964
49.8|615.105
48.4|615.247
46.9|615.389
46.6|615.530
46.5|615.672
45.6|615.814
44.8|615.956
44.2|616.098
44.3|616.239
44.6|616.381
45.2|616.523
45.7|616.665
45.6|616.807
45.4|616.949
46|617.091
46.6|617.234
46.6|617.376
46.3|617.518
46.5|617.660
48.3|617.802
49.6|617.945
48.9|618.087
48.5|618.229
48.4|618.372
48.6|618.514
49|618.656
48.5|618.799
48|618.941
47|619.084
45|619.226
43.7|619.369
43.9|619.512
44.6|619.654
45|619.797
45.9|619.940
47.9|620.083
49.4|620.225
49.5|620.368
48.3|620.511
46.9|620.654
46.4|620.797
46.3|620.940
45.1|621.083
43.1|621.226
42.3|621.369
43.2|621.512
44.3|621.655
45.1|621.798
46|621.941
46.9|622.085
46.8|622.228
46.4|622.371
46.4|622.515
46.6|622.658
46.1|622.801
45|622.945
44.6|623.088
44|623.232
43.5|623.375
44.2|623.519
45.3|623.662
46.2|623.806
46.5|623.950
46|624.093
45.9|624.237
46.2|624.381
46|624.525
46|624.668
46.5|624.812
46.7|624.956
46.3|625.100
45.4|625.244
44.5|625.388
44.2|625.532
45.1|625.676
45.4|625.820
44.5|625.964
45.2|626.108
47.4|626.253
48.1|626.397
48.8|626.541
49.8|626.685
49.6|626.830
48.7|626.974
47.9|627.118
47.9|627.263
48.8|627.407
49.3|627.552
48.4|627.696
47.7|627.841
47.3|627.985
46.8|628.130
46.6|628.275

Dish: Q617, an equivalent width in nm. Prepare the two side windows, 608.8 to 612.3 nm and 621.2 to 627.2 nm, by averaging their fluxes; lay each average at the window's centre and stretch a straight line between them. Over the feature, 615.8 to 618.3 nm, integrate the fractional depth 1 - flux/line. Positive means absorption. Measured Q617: 0.117 nm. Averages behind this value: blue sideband 51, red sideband 45.9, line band 46.3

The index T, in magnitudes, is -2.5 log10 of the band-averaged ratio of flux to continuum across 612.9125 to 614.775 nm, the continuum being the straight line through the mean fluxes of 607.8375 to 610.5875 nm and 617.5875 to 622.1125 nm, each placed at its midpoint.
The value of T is -0.02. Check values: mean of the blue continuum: 49.6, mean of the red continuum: 46.6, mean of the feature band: 49.1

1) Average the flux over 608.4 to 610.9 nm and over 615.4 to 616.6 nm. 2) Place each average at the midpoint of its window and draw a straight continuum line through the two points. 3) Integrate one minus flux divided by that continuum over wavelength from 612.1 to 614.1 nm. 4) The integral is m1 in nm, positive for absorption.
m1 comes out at -0.06 nm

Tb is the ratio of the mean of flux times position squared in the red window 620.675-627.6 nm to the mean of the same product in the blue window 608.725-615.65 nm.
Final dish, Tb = 1.0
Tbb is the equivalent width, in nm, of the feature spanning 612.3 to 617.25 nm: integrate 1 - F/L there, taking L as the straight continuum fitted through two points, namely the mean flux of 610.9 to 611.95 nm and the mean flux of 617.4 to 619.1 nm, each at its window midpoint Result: 0.26 nm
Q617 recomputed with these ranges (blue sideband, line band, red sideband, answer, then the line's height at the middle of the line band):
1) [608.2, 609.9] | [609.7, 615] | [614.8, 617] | -0.25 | 48.1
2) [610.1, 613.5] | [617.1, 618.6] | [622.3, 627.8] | 0.03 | 48.9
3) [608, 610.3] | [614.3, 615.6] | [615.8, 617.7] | -0.07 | 46.5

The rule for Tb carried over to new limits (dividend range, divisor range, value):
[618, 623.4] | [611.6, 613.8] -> 0.96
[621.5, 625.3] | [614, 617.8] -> 0.99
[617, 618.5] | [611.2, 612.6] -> 0.96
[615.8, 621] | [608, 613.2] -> 0.95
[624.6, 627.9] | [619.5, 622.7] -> 1.04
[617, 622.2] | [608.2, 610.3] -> 0.97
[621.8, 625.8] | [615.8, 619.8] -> 1.00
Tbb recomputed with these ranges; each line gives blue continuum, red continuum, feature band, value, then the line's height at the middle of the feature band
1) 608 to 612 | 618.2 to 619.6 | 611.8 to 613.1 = 0.005 nm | 49.8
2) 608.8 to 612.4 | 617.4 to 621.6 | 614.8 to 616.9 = 0.083 nm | 48.4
